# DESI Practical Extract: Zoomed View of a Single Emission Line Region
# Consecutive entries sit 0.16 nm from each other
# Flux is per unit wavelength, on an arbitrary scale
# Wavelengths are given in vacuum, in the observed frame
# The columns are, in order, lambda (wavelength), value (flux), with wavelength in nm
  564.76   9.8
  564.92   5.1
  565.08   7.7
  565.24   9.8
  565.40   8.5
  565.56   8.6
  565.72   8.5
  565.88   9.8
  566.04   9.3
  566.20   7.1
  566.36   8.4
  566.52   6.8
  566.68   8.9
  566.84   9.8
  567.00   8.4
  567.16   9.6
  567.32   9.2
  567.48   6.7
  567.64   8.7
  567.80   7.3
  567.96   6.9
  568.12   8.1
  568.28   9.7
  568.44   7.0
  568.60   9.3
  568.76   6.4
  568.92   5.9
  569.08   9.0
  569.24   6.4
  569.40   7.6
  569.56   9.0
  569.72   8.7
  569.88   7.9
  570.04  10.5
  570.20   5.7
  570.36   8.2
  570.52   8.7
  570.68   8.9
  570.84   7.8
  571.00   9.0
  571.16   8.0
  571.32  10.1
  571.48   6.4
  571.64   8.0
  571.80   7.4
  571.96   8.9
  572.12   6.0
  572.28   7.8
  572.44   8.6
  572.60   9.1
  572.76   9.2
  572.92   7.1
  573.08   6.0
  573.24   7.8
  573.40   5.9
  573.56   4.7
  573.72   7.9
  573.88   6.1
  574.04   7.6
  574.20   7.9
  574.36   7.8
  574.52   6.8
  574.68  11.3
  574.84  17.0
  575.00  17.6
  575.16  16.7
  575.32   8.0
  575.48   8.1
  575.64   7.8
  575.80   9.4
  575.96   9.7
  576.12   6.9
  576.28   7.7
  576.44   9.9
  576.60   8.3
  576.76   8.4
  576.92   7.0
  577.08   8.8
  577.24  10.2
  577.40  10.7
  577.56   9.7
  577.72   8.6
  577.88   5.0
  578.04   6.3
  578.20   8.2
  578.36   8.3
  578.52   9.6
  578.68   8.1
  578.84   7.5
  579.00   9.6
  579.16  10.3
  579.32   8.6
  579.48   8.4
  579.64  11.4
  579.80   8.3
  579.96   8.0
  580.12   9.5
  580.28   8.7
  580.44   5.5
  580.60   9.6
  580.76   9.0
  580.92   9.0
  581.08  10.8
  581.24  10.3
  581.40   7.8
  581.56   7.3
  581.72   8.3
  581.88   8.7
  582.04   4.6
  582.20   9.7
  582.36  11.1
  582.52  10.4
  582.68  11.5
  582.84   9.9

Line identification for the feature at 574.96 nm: H-beta 4861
